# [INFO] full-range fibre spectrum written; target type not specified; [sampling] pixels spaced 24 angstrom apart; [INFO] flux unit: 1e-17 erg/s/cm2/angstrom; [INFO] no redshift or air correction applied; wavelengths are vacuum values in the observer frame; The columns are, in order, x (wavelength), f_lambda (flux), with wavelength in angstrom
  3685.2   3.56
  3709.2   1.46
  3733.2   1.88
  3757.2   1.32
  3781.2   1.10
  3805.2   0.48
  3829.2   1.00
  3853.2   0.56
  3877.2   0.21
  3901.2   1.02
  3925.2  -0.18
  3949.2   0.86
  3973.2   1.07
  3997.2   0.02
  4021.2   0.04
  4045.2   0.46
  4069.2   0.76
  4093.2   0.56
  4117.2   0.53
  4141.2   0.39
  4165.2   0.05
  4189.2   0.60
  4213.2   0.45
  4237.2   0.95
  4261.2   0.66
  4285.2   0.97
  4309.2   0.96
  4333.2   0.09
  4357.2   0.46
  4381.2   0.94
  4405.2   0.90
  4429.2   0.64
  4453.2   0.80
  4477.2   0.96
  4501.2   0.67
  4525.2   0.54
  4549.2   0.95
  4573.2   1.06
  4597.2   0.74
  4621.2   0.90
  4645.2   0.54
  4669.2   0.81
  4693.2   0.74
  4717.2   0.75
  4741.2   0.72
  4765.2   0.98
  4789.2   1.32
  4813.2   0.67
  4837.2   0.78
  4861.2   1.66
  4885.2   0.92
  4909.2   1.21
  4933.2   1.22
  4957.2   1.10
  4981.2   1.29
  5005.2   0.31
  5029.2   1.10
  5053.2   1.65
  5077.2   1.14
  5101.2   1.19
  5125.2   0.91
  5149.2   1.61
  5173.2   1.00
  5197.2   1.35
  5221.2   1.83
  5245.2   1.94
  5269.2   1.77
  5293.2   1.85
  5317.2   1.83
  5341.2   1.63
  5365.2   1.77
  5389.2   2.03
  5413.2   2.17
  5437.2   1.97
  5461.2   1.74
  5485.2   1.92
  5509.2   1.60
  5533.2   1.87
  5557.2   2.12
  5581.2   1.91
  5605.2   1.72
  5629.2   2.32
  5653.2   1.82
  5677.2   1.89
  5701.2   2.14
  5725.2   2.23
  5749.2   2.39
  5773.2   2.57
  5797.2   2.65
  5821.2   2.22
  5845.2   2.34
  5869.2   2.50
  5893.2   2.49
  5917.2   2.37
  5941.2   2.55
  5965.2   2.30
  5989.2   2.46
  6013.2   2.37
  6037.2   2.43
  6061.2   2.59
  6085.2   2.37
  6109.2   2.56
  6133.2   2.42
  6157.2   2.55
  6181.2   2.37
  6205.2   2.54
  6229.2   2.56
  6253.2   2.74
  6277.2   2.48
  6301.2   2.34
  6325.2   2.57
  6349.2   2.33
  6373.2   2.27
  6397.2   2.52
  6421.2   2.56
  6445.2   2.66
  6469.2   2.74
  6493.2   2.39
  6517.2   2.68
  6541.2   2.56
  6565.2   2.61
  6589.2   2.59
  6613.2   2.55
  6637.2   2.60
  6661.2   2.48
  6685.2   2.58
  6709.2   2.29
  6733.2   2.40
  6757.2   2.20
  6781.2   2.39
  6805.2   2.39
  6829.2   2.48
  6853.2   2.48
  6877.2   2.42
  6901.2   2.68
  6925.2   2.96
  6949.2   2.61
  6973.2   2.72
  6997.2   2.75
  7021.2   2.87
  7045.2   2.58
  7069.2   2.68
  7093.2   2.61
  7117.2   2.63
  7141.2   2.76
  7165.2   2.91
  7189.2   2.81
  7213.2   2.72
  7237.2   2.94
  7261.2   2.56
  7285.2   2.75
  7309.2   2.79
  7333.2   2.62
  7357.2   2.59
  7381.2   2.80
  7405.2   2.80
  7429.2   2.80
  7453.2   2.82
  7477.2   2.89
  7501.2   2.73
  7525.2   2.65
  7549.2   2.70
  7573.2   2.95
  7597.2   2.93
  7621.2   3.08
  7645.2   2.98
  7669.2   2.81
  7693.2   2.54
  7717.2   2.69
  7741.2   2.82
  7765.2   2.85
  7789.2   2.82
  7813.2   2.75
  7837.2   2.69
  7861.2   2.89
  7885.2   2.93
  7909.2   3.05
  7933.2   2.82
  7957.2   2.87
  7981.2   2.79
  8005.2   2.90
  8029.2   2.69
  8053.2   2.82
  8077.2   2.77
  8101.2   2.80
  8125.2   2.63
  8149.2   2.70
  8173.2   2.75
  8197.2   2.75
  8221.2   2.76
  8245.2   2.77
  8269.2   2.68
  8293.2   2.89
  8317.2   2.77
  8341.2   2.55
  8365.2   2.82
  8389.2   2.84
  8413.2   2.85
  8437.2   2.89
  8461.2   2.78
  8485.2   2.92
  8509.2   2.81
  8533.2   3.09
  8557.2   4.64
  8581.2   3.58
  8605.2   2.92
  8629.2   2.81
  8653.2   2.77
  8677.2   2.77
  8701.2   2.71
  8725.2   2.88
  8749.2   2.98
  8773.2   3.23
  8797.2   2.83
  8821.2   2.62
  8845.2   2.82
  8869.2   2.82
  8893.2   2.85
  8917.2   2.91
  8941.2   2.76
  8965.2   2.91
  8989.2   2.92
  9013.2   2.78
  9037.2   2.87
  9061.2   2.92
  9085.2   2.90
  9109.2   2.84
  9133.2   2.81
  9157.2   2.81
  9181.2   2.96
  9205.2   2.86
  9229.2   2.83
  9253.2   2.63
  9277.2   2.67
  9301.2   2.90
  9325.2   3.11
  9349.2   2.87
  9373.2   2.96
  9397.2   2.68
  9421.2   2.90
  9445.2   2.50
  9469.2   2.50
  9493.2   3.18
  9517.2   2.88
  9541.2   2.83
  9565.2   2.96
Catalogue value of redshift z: 0.30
